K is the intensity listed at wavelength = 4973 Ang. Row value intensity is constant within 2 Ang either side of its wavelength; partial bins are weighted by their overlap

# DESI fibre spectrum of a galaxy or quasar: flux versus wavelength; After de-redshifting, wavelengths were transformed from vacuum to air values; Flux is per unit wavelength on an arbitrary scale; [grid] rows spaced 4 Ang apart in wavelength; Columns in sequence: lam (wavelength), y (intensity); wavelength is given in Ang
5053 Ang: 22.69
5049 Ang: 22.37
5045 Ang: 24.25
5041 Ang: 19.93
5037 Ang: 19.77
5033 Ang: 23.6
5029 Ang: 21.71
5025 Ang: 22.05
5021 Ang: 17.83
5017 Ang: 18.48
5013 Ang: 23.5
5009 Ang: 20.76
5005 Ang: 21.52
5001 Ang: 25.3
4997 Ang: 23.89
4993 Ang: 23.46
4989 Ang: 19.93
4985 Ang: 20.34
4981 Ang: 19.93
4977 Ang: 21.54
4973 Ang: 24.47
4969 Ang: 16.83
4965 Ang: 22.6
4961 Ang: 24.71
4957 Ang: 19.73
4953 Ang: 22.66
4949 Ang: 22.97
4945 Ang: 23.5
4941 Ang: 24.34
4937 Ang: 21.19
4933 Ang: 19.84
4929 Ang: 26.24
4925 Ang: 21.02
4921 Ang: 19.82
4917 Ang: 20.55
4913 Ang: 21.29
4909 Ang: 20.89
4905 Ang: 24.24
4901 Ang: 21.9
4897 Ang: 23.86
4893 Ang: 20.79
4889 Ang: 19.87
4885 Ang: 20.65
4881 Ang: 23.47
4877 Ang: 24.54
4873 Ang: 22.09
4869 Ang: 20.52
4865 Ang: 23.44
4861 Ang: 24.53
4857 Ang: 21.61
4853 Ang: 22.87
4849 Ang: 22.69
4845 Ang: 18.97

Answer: 24.47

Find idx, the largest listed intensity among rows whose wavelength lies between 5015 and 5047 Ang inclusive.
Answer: 24.25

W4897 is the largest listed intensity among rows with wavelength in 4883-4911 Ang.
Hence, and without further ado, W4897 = 24.24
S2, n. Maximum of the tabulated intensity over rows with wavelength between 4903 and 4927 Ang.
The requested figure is 24.24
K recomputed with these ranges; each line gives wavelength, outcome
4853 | 22.87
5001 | 25.3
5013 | 23.5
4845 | 18.97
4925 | 21.02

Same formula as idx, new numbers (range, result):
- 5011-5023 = 23.5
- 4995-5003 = 25.3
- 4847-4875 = 24.53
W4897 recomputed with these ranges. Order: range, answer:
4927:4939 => 26.24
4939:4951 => 24.34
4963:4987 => 24.47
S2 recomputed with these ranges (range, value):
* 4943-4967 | 24.71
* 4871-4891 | 24.54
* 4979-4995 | 23.46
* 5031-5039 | 23.6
